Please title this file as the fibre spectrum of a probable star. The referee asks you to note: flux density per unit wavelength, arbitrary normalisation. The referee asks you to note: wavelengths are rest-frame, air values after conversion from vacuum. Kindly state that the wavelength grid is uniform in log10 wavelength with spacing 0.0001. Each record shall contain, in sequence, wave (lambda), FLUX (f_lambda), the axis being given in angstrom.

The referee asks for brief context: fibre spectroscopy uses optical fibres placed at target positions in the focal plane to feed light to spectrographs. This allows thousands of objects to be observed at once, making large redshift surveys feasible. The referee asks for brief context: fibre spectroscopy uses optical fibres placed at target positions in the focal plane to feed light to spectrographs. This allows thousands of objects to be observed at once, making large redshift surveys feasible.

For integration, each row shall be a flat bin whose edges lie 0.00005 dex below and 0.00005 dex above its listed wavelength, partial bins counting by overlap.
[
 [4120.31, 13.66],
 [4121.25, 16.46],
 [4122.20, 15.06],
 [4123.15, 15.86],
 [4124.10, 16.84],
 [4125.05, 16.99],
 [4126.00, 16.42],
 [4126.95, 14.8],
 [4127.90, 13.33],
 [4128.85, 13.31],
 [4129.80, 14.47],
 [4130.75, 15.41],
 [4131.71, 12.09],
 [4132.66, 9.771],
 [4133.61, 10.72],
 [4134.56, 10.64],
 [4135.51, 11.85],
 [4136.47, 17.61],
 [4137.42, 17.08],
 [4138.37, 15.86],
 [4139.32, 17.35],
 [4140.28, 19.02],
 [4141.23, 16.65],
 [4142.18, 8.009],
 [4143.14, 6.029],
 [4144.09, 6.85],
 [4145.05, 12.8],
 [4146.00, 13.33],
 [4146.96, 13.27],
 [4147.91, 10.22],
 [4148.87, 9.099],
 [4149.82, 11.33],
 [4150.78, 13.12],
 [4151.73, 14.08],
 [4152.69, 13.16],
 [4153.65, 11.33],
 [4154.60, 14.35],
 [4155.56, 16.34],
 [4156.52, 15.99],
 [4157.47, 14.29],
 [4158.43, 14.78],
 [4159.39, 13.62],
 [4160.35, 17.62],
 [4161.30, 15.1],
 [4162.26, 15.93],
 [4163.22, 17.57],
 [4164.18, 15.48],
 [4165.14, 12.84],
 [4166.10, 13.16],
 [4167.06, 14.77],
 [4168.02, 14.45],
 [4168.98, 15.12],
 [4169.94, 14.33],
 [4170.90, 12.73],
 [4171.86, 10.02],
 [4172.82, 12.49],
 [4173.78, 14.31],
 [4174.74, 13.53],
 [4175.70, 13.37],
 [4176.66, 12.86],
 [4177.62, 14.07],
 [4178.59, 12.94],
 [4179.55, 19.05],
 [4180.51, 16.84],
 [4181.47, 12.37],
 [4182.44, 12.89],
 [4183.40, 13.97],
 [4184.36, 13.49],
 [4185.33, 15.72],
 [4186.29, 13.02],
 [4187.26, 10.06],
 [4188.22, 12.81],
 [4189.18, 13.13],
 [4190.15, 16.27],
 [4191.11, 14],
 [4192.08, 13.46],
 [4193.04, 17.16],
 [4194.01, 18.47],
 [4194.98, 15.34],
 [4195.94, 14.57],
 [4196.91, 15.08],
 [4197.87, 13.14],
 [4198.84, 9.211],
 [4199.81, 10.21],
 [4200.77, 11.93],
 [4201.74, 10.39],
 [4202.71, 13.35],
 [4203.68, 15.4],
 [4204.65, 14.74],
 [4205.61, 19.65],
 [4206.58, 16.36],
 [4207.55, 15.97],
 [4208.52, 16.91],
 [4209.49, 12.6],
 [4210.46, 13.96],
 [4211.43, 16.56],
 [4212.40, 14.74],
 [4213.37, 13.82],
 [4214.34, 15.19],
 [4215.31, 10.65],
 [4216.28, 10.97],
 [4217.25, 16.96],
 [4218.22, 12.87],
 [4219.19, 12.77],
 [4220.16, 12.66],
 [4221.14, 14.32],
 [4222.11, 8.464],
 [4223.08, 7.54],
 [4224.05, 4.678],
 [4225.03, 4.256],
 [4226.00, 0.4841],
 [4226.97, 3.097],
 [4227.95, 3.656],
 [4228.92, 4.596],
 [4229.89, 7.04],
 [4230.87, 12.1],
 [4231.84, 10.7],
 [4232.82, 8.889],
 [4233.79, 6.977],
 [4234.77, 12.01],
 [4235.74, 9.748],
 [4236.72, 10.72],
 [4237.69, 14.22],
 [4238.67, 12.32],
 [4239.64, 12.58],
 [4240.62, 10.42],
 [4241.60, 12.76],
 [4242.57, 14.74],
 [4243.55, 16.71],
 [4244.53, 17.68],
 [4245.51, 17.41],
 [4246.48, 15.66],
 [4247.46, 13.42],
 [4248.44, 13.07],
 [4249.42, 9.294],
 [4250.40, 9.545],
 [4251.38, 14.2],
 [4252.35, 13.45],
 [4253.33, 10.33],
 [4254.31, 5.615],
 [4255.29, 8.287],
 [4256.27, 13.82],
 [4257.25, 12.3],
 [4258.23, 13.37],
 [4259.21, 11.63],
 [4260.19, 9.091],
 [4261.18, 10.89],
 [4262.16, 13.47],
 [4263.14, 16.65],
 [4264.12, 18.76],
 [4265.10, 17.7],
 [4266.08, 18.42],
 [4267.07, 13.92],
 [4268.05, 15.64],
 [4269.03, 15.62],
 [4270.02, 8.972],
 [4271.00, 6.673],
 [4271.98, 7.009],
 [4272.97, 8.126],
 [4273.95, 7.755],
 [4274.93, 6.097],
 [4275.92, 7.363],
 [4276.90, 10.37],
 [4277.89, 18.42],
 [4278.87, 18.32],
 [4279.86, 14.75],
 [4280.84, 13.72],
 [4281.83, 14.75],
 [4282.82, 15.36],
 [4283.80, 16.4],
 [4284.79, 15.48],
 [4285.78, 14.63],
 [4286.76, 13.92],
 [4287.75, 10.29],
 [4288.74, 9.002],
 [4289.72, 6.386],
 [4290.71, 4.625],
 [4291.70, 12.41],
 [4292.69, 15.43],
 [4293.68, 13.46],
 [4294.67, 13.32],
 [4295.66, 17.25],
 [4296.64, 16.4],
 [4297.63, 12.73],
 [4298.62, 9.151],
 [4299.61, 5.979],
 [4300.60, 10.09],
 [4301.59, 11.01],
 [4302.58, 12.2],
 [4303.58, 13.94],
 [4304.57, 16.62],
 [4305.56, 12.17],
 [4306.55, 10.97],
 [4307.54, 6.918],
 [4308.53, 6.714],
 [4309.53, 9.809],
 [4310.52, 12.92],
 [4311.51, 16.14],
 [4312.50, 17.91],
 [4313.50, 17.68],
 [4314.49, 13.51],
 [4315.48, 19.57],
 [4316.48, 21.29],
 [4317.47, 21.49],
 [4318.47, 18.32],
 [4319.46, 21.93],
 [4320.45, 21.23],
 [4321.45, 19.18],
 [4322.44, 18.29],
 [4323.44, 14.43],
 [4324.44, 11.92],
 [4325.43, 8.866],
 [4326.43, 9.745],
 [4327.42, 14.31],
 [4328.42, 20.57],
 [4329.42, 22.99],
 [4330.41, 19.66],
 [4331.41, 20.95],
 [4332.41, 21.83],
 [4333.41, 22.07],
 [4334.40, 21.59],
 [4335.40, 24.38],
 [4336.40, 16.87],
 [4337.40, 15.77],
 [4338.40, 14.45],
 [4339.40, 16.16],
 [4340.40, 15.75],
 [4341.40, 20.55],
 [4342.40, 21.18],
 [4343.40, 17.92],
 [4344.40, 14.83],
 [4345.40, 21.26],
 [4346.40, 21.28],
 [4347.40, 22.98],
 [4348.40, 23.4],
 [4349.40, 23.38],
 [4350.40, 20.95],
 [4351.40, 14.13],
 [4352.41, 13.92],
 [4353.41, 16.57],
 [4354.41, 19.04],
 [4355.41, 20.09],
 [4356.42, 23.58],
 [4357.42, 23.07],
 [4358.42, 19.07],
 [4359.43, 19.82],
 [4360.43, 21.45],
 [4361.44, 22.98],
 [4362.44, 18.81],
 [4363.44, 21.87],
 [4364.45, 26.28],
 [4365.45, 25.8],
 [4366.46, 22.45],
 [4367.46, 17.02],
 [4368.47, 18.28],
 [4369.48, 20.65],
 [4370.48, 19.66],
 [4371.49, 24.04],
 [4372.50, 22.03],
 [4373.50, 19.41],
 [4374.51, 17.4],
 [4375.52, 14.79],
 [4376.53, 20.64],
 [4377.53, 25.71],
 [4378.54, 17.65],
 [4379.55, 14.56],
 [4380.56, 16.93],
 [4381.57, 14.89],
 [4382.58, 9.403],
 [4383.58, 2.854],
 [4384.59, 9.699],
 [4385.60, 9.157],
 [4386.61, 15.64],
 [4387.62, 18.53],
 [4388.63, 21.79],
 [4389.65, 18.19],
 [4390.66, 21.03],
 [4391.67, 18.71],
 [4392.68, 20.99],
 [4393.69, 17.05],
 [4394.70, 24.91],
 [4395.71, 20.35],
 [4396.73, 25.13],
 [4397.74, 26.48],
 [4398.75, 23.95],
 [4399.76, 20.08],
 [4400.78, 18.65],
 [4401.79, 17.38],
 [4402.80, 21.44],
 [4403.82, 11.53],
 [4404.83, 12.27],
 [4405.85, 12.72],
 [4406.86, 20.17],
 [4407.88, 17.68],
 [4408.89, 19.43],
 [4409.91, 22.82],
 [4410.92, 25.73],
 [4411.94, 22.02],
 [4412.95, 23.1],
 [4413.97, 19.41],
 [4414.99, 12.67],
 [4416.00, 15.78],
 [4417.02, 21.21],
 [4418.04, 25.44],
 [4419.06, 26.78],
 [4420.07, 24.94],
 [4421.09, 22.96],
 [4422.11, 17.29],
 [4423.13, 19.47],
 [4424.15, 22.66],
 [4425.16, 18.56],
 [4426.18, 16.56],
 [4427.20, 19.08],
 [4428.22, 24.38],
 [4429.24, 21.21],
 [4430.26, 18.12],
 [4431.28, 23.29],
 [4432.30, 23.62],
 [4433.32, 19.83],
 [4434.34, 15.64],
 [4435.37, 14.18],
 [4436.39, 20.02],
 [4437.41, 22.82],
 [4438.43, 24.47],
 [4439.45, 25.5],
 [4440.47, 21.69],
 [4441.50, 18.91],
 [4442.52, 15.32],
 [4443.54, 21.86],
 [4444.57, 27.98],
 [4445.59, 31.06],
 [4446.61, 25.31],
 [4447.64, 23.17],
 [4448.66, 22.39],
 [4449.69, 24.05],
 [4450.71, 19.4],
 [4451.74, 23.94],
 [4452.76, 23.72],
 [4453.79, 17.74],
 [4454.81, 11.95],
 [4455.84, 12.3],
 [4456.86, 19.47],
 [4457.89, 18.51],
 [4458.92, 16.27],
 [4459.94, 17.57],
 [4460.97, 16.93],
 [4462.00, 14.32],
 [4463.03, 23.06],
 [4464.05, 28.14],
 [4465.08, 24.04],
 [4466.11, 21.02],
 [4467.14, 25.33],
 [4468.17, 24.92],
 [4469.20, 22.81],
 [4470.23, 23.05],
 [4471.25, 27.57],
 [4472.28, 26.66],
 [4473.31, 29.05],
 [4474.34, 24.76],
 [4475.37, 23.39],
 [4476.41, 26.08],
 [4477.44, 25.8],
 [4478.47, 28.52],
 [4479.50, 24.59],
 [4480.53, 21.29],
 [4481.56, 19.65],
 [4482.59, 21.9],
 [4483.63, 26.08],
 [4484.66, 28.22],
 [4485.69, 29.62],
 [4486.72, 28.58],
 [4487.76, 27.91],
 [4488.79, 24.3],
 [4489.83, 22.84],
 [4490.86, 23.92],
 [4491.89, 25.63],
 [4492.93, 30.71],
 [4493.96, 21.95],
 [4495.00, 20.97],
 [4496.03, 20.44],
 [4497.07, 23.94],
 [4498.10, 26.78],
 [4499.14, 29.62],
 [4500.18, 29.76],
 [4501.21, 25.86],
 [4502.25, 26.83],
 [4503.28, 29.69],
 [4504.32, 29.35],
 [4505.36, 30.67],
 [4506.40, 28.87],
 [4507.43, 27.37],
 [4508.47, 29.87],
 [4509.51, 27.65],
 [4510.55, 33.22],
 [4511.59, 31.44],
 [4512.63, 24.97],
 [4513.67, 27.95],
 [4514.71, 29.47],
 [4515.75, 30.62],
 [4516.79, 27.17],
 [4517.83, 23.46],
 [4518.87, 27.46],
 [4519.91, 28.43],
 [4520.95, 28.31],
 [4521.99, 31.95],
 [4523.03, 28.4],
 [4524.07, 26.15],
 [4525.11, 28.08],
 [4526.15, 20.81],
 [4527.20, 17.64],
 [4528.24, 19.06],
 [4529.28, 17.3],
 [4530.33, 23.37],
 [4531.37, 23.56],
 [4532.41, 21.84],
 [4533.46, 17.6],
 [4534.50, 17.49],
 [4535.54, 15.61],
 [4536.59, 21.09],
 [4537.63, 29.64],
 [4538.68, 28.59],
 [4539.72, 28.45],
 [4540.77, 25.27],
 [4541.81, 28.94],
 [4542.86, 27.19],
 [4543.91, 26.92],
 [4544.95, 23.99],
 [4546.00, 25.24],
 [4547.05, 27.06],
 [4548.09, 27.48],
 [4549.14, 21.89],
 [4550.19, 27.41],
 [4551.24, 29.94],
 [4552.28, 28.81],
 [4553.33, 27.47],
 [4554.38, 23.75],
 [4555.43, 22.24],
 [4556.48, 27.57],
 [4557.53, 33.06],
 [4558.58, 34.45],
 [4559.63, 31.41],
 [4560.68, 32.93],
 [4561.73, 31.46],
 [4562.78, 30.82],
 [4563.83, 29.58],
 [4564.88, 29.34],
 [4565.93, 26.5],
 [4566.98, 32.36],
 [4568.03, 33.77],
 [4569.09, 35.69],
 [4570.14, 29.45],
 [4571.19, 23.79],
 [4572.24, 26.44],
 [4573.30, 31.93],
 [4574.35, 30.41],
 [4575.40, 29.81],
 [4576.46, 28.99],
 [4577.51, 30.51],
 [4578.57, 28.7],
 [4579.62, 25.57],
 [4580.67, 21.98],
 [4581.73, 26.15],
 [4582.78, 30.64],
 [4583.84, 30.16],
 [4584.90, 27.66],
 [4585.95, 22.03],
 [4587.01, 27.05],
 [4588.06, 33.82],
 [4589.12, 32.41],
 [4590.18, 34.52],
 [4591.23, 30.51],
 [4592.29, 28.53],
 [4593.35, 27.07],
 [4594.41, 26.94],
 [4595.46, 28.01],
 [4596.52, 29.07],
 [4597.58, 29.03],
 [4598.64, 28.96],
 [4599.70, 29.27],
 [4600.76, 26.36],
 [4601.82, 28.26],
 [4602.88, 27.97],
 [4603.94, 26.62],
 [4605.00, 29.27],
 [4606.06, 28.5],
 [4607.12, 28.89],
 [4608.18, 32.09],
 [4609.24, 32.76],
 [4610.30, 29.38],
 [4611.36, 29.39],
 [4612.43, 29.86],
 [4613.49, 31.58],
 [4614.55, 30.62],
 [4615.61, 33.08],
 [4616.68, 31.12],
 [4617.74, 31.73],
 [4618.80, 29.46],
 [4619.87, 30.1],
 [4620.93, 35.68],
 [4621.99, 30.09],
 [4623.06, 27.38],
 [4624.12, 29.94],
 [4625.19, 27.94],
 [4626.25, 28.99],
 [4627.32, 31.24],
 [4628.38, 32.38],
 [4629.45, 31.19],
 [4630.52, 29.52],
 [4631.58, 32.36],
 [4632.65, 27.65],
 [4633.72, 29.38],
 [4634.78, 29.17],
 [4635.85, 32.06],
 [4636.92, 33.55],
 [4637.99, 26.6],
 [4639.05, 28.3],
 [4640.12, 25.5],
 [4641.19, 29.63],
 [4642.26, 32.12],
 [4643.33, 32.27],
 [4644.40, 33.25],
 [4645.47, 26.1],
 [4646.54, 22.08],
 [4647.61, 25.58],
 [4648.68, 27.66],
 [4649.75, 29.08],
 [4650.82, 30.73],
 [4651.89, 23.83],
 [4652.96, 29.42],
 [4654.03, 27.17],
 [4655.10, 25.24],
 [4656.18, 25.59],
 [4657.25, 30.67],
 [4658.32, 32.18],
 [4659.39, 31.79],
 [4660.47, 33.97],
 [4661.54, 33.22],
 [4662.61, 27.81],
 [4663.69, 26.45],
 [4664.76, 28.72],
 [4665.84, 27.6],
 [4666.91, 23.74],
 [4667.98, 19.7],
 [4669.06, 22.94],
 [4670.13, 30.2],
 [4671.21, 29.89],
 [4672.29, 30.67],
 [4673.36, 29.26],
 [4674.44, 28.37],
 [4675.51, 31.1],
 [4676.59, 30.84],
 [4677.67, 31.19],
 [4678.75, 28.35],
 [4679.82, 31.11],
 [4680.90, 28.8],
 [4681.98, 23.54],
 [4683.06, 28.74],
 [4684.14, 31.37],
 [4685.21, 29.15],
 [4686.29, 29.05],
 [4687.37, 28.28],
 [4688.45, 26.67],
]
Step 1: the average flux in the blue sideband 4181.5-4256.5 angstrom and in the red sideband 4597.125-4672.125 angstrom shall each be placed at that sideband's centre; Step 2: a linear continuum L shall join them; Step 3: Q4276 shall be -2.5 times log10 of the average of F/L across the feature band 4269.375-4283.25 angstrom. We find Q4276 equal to 0.28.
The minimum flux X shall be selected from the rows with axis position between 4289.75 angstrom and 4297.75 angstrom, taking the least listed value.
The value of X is 4.625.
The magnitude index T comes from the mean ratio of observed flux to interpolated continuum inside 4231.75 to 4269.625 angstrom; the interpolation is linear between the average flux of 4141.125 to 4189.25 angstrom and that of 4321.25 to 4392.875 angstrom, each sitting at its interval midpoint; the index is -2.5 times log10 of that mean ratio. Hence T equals 0.22 mag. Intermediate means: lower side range 13.4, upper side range 18.5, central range 12.9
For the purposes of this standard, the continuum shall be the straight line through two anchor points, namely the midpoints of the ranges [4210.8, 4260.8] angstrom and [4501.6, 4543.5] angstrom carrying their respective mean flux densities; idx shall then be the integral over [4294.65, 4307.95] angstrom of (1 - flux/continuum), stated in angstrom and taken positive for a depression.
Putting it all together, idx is 2.3 angstrom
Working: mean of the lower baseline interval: 11.2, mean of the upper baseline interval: 26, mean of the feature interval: 12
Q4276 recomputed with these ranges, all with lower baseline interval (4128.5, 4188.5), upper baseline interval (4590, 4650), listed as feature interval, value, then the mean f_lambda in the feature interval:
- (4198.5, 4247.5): 0.31 mag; 11.9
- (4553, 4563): -0.08 mag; 29.5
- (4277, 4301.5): 0.36 mag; 12.9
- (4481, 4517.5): -0.06 mag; 26.9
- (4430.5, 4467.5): 0.13 mag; 20.9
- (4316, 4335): 0.05 mag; 18.5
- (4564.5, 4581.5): -0.04 mag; 29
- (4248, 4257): 0.48 mag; 10.9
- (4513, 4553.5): 0.05 mag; 25.3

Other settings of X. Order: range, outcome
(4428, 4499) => 11.95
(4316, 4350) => 8.866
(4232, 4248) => 6.977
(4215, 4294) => 0.4841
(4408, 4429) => 12.67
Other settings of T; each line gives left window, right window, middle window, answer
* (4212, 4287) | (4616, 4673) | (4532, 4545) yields 0.02 mag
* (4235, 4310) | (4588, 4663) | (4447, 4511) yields -0.08 mag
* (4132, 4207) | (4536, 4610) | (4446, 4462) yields 0.24 mag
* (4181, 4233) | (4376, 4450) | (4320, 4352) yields -0.09 mag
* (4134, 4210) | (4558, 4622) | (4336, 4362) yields 0.07 mag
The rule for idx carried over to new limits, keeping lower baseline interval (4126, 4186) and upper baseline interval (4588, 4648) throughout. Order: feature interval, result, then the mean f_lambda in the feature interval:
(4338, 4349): 0.6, 19.2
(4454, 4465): 2.8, 18.1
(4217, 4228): 5.1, 8.48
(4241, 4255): 3.2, 13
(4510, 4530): -0.1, 26.4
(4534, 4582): -0.2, 27.8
